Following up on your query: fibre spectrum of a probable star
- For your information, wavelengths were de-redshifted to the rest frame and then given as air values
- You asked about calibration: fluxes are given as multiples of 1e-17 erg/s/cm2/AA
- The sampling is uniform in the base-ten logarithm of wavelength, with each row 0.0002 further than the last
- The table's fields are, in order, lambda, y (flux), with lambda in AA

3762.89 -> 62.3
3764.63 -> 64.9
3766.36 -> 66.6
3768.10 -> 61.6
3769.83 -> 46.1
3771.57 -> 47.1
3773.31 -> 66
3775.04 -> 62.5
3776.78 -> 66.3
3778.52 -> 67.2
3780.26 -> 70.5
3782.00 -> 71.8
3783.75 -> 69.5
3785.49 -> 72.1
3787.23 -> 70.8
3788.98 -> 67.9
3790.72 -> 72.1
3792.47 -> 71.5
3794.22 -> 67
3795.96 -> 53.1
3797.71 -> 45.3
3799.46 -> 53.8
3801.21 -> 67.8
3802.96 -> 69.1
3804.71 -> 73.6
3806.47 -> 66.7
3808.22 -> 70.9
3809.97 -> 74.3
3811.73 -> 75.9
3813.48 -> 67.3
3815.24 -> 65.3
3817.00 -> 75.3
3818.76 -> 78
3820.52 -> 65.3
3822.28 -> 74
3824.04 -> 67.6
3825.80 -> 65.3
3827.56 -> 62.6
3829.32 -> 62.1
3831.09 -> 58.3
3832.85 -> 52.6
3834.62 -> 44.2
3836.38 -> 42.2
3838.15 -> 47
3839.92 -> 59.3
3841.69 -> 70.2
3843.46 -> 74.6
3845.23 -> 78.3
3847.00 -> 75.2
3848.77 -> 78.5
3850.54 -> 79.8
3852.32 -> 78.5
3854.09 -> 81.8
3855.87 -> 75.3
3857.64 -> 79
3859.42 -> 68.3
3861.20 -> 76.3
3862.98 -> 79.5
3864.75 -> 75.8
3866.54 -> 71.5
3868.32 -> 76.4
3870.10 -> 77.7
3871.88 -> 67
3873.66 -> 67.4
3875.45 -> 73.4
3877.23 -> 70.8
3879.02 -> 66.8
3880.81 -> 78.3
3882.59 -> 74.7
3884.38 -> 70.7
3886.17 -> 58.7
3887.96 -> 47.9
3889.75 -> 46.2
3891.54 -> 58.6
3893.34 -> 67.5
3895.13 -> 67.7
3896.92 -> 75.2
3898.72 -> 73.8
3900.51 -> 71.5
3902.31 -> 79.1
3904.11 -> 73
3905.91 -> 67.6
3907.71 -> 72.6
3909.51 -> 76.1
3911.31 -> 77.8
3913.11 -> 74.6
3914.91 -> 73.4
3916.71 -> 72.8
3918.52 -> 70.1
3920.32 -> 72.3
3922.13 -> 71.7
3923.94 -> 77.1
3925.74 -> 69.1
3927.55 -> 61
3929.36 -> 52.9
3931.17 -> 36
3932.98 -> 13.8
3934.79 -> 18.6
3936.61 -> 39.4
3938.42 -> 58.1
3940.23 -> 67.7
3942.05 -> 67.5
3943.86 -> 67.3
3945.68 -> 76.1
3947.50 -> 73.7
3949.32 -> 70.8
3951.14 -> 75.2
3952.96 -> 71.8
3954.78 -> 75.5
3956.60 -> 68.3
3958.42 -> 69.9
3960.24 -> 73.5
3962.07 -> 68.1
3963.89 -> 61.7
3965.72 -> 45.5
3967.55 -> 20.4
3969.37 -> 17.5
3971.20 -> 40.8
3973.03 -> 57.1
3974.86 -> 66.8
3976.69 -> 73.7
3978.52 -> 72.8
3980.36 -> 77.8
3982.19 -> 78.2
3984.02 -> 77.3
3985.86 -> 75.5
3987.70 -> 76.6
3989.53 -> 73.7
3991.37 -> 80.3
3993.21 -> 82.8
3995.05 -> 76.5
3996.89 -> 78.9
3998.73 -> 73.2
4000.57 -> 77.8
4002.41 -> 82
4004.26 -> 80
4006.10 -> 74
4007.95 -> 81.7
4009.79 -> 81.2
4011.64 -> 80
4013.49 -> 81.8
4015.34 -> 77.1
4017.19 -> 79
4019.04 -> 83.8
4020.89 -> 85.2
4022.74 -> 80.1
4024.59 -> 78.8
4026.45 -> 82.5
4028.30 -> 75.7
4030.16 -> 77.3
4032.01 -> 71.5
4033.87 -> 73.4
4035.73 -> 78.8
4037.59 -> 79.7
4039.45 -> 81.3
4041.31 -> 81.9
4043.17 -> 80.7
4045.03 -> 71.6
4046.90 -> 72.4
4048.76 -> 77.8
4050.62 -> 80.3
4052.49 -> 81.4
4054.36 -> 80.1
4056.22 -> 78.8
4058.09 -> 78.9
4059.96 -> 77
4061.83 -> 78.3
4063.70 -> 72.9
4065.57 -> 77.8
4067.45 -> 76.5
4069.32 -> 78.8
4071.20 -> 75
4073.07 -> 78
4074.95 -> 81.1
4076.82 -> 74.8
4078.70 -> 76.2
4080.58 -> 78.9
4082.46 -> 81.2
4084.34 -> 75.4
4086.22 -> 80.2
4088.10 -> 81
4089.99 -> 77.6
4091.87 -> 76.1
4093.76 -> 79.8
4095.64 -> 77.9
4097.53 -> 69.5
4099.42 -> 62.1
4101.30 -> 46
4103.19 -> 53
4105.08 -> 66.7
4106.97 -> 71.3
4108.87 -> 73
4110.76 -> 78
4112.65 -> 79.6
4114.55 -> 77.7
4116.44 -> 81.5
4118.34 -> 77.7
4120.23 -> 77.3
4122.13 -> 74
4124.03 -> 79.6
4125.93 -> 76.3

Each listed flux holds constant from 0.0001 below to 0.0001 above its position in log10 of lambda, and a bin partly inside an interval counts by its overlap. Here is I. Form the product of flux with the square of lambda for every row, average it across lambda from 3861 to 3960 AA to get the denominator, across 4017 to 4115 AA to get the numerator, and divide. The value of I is 1.23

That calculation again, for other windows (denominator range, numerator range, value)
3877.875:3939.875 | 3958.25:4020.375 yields 1.16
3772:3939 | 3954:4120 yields 1.22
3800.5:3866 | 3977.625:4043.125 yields 1.24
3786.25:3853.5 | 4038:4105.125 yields 1.29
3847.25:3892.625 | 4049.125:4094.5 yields 1.22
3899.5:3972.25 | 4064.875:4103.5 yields 1.29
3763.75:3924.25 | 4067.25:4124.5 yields 1.24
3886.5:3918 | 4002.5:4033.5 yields 1.22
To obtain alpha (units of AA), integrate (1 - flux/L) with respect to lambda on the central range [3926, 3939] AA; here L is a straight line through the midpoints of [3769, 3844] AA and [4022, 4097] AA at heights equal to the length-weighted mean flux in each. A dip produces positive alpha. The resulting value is 5.5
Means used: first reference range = 64.4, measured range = 40.9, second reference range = 77.9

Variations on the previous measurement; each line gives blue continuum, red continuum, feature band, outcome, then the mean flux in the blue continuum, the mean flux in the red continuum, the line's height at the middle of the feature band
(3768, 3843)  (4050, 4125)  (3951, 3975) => 4.5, 64.2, 75.5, 70.5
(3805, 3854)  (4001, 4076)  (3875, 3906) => 1.2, 67.3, 78.6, 70.6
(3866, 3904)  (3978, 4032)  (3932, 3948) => 4.4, 68.7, 78.6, 73.2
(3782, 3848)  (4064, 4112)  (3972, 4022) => -4.2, 65.7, 73.8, 71.1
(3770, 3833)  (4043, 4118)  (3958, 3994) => 3.8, 66.2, 75.3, 71.9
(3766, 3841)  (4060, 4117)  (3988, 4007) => -1.8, 64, 74.5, 71.2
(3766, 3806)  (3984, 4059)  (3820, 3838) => 2.2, 64.3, 78.6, 66.9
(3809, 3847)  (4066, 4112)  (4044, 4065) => -1.4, 65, 73.7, 72.6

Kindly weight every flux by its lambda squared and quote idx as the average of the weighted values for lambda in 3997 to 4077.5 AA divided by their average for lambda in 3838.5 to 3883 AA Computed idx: 1.2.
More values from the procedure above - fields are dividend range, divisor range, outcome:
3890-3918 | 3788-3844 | 1.16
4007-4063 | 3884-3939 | 1.34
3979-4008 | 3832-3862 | 1.22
